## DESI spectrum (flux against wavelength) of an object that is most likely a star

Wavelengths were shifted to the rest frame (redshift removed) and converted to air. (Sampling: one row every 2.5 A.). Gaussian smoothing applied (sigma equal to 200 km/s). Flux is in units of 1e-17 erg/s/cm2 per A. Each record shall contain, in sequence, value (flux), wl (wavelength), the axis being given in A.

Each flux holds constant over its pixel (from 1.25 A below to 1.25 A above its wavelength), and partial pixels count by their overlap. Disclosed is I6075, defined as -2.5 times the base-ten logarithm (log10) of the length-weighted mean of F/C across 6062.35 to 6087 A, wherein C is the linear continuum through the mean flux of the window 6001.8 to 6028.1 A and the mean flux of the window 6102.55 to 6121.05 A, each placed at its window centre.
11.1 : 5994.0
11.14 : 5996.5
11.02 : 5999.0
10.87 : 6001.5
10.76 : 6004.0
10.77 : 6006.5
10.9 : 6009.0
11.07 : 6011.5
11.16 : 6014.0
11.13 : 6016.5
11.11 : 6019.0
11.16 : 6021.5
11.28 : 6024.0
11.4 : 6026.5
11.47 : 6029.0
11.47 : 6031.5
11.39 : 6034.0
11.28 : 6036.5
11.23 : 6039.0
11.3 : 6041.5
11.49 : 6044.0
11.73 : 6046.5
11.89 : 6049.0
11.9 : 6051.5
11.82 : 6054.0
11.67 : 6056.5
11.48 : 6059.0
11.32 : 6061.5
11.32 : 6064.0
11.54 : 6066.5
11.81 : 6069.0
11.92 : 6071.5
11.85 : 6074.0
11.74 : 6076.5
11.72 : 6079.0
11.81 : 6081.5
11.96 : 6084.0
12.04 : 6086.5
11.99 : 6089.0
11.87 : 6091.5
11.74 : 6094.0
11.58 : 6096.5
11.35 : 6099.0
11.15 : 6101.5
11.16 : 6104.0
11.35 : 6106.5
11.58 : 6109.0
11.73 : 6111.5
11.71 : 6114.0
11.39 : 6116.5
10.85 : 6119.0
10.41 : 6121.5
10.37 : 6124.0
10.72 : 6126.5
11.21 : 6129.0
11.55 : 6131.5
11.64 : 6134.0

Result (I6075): -0.048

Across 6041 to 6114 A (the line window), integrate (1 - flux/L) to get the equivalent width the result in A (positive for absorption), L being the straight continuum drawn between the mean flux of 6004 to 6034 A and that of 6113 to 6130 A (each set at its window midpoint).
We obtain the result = -4.1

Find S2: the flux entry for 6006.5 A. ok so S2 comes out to 10.77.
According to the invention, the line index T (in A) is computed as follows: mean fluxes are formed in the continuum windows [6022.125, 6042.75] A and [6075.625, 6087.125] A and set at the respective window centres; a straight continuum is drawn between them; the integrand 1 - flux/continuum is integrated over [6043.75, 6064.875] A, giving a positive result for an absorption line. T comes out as -0.1 A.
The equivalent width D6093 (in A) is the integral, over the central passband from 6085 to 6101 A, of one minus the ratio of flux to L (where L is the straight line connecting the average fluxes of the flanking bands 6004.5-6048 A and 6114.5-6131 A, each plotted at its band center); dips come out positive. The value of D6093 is -1.06 A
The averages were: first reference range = 11.3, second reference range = 10.9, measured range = 11.7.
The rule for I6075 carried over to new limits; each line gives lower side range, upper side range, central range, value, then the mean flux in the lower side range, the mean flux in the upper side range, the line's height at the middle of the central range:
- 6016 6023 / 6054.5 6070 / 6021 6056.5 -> -0.02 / 11.1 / 11.5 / 11.3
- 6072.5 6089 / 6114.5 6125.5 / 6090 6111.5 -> -0.02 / 11.9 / 10.8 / 11.3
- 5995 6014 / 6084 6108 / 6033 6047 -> -0.02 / 11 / 11.6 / 11.2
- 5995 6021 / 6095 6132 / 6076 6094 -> -0.07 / 11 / 11.2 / 11.1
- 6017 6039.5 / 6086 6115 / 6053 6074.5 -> -0.02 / 11.3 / 11.6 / 11.4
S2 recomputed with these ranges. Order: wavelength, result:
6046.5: 11.73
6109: 11.58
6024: 11.28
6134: 11.64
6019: 11.11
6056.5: 11.67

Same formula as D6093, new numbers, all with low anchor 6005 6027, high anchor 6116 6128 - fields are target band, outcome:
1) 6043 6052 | -0.6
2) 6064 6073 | -0.7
